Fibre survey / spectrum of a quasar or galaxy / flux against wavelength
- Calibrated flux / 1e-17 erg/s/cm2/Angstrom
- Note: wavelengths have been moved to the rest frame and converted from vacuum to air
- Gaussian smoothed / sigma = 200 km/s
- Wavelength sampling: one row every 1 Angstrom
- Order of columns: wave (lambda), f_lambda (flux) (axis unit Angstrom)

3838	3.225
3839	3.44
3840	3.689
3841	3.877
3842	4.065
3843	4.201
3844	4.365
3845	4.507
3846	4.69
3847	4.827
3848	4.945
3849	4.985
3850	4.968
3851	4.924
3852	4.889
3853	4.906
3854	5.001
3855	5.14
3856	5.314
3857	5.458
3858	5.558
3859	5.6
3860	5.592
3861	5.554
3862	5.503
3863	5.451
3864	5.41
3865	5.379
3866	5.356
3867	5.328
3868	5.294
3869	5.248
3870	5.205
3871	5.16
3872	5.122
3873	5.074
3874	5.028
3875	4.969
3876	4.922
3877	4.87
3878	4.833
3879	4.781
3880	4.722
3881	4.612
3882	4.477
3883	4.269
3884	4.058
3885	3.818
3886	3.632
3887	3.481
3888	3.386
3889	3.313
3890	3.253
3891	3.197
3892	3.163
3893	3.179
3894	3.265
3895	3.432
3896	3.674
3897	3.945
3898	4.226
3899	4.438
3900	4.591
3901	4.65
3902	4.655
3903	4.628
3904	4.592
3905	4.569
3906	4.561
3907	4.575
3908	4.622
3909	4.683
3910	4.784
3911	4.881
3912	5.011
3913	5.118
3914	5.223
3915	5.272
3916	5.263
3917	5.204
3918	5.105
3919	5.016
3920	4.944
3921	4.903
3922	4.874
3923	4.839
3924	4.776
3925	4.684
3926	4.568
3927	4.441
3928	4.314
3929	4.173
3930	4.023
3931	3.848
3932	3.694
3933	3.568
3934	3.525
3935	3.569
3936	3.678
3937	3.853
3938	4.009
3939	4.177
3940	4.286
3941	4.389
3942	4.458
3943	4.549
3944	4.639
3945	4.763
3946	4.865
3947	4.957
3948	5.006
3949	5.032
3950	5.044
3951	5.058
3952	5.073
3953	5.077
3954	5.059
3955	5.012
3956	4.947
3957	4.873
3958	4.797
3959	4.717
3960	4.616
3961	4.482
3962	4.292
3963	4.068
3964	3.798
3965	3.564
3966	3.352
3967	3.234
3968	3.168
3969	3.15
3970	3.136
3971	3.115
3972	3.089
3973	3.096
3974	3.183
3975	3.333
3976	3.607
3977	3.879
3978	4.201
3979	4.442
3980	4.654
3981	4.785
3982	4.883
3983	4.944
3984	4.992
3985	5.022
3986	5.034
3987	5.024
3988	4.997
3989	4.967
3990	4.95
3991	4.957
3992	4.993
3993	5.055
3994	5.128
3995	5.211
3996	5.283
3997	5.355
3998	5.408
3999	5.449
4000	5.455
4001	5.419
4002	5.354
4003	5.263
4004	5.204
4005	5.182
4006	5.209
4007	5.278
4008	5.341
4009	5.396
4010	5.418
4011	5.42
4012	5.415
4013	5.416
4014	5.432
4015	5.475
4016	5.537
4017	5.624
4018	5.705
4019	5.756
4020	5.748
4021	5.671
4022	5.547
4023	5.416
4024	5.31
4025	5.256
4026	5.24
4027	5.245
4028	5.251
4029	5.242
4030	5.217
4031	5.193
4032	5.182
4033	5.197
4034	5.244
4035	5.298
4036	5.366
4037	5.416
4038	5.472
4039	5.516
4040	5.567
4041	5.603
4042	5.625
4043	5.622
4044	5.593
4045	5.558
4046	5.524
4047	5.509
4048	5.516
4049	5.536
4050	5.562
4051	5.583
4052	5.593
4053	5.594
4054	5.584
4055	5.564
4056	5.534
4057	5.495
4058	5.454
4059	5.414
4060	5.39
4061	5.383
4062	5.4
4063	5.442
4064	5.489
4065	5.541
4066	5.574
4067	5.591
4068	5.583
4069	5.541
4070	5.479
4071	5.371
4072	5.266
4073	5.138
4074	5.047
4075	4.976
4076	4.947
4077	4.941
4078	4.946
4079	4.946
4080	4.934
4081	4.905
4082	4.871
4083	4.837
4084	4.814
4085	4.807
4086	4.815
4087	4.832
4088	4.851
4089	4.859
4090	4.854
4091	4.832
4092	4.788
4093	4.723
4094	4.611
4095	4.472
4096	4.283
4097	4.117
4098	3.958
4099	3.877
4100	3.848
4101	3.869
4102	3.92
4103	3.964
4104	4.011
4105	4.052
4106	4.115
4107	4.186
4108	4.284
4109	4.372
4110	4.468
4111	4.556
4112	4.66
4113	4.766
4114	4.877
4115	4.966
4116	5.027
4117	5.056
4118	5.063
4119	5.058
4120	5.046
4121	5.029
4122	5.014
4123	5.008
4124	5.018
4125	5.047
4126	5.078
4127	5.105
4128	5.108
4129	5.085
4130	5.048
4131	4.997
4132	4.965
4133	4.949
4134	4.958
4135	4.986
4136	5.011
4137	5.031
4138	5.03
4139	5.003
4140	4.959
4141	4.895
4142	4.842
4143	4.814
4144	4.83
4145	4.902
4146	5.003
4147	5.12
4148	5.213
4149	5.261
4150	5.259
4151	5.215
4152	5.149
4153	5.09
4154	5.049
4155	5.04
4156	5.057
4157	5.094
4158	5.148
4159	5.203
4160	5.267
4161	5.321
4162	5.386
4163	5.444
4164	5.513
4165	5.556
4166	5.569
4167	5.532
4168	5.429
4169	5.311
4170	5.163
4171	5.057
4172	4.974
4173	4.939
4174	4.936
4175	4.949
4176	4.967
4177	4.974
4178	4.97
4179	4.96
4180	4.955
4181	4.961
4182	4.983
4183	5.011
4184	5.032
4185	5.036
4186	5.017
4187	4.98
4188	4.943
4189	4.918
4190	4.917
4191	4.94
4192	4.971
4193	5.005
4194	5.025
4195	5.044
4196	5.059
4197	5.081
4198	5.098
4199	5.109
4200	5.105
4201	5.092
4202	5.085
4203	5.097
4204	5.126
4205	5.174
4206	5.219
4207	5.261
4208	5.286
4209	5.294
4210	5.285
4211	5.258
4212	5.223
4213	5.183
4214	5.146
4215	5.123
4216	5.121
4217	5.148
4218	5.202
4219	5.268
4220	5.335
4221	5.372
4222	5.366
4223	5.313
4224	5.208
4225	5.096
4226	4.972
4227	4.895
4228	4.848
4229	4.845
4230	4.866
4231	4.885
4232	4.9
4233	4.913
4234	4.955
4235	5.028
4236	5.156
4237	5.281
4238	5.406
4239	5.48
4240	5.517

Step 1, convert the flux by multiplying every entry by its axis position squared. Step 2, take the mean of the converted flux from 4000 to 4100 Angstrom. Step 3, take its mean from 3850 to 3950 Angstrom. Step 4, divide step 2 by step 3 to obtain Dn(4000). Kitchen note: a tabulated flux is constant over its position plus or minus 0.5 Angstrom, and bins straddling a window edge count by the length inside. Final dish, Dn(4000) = 1.2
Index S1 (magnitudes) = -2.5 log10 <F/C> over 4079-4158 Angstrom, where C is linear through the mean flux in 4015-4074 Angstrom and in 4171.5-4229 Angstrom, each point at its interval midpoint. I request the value 0.105 mag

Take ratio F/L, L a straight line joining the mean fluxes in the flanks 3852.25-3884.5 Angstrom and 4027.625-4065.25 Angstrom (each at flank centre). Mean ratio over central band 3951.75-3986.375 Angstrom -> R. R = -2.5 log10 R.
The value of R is 0.26 mag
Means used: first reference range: 5.1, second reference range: 5.45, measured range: 4.18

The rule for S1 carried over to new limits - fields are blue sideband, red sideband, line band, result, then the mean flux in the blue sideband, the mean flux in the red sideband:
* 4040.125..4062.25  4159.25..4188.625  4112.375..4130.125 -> 0.06 mag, 5.53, 5.14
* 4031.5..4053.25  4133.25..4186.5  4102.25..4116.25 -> 0.19 mag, 5.48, 5.1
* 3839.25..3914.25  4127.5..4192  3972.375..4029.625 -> -0.05 mag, 4.62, 5.08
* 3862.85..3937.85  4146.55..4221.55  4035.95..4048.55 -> -0.15 mag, 4.48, 5.14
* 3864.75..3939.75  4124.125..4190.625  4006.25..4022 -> -0.17 mag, 4.44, 5.08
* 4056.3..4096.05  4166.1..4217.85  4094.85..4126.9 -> 0.13 mag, 5.1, 5.09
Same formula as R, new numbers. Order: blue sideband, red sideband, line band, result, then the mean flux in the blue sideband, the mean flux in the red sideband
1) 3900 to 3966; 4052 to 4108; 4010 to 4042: -0.14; 4.58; 4.9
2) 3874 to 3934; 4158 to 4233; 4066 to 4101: 0.00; 4.38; 5.12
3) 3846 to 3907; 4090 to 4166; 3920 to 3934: 0.08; 4.64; 4.84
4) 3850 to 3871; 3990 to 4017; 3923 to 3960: 0.18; 5.29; 5.31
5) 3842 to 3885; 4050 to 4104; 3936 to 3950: 0.11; 4.99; 4.99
